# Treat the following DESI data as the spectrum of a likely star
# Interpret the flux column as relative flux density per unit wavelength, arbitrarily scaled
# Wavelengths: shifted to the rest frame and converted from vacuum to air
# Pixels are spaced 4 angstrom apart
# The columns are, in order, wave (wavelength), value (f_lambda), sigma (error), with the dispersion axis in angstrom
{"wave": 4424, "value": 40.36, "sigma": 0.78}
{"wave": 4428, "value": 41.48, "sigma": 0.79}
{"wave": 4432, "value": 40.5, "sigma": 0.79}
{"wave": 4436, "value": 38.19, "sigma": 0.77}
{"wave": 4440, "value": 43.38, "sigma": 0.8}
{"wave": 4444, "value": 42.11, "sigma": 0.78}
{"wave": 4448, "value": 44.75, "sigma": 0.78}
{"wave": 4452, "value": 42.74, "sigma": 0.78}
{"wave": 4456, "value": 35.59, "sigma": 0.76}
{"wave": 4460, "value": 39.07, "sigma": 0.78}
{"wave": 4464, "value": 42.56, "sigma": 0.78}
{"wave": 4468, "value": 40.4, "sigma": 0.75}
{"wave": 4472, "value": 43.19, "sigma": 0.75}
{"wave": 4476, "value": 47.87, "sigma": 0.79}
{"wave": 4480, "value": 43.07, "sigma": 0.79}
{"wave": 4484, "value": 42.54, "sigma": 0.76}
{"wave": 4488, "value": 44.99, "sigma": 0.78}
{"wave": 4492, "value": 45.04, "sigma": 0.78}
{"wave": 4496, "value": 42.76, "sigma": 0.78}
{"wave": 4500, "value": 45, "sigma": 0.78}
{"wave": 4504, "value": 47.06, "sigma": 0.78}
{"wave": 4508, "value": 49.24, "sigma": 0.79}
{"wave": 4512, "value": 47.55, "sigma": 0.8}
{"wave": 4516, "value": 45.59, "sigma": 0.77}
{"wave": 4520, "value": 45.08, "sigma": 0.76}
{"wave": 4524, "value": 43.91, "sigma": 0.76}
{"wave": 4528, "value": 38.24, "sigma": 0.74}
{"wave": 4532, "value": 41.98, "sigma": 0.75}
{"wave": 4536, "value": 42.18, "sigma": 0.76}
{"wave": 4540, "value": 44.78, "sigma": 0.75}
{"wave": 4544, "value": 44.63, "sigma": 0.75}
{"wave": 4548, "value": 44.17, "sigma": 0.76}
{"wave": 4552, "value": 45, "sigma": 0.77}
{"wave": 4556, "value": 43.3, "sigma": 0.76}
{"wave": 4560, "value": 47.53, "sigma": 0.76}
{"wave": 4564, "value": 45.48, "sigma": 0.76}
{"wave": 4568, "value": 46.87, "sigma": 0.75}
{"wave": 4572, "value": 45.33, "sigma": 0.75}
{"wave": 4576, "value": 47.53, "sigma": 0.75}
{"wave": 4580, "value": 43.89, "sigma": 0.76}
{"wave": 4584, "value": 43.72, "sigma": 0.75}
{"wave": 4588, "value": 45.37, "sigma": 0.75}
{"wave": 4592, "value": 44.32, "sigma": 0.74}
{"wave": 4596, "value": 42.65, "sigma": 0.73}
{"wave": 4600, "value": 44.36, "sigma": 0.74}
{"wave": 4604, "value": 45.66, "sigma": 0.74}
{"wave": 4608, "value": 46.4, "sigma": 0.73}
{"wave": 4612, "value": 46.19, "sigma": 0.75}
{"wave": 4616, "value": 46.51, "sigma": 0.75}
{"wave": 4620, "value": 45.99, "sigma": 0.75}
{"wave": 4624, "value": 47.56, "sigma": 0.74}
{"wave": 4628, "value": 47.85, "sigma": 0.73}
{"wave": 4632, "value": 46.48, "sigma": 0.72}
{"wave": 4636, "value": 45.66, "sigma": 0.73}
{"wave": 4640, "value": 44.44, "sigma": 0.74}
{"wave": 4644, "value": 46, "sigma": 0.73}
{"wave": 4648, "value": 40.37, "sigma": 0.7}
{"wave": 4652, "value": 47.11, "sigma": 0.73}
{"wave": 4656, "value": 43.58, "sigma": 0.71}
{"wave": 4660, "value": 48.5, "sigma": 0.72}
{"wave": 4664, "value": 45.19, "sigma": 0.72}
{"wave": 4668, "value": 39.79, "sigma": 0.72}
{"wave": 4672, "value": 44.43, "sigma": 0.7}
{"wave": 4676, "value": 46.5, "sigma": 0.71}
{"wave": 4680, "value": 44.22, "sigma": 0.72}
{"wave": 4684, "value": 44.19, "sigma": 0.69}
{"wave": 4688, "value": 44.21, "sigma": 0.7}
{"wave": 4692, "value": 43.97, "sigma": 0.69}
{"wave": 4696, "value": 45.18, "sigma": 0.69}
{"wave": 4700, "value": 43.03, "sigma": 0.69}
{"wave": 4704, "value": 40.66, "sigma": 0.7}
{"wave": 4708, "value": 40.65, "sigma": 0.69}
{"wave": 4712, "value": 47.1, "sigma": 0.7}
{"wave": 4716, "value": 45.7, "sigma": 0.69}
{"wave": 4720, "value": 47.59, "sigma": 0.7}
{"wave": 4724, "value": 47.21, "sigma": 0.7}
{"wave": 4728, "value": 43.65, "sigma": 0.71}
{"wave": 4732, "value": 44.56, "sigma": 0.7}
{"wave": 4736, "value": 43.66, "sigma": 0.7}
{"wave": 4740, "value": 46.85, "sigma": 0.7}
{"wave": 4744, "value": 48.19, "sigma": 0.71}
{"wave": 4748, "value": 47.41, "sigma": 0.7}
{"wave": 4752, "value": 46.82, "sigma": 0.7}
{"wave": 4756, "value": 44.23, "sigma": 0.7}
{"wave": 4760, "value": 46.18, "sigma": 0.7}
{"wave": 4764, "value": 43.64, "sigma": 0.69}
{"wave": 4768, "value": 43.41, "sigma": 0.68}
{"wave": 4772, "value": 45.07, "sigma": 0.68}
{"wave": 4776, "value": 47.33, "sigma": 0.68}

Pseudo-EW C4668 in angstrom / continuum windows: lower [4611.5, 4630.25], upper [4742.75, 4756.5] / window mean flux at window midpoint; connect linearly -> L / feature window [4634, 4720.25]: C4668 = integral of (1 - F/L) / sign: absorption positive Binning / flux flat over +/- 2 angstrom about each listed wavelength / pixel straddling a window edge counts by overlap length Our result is 4.5 angstrom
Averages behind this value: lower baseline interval 46.9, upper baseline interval 46.8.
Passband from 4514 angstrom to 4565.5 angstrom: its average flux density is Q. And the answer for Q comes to 44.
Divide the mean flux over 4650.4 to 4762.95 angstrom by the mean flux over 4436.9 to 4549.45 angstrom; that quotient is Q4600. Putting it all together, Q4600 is 1.0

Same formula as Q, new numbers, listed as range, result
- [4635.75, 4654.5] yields 44.6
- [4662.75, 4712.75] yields 43.7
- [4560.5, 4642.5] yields 45.7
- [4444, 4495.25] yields 42.6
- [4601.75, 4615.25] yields 46.1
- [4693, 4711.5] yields 42.8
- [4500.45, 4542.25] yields 44.6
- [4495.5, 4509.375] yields 46.2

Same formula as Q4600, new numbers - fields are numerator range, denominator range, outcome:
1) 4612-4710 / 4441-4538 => 1.03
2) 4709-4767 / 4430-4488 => 1.09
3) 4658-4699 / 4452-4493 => 1.05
